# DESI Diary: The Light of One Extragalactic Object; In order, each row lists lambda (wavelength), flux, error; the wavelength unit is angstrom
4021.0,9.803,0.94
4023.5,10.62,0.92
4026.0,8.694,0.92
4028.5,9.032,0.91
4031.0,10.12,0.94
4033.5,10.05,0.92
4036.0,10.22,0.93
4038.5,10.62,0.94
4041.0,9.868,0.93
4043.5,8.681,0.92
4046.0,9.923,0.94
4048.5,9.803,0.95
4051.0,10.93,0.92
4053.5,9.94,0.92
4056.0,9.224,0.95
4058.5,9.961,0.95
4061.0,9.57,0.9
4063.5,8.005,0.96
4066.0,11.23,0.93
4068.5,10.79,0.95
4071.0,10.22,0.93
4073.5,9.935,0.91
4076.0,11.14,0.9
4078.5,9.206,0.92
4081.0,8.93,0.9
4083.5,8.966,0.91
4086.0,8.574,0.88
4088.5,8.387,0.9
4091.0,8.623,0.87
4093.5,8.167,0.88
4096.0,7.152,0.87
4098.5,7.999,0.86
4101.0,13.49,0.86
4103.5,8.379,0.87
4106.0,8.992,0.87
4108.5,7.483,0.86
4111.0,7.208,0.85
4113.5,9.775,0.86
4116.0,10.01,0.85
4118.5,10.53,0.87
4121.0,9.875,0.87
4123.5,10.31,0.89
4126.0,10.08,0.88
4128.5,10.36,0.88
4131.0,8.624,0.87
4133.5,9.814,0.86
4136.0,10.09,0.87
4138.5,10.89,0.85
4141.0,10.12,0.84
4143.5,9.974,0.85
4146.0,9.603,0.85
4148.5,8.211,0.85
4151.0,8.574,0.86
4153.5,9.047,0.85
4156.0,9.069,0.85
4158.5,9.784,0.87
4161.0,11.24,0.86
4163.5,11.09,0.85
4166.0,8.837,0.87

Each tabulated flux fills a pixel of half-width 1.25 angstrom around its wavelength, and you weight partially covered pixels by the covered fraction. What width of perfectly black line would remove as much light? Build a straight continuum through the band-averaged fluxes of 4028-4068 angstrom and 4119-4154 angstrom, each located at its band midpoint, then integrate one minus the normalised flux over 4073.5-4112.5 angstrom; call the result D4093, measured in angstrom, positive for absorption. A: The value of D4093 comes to 3.58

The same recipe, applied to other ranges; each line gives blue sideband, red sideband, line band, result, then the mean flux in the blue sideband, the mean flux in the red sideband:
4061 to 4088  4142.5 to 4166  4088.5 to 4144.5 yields 1.1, 9.66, 9.58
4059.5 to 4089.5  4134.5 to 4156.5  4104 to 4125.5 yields 0.6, 9.59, 9.53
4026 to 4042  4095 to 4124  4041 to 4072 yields -0.5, 9.89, 9.26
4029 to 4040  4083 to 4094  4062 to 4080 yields -2.0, 10.2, 8.54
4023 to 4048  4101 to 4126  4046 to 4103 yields 0.3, 9.76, 9.43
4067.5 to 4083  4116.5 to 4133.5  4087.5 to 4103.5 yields 1.7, 9.97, 9.95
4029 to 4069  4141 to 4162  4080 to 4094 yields 1.6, 9.9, 9.46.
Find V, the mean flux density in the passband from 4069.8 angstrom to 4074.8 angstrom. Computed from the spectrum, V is 10.1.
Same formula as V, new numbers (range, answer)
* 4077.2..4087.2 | 8.93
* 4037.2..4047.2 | 9.77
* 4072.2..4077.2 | 10.5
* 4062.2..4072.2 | 10.1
